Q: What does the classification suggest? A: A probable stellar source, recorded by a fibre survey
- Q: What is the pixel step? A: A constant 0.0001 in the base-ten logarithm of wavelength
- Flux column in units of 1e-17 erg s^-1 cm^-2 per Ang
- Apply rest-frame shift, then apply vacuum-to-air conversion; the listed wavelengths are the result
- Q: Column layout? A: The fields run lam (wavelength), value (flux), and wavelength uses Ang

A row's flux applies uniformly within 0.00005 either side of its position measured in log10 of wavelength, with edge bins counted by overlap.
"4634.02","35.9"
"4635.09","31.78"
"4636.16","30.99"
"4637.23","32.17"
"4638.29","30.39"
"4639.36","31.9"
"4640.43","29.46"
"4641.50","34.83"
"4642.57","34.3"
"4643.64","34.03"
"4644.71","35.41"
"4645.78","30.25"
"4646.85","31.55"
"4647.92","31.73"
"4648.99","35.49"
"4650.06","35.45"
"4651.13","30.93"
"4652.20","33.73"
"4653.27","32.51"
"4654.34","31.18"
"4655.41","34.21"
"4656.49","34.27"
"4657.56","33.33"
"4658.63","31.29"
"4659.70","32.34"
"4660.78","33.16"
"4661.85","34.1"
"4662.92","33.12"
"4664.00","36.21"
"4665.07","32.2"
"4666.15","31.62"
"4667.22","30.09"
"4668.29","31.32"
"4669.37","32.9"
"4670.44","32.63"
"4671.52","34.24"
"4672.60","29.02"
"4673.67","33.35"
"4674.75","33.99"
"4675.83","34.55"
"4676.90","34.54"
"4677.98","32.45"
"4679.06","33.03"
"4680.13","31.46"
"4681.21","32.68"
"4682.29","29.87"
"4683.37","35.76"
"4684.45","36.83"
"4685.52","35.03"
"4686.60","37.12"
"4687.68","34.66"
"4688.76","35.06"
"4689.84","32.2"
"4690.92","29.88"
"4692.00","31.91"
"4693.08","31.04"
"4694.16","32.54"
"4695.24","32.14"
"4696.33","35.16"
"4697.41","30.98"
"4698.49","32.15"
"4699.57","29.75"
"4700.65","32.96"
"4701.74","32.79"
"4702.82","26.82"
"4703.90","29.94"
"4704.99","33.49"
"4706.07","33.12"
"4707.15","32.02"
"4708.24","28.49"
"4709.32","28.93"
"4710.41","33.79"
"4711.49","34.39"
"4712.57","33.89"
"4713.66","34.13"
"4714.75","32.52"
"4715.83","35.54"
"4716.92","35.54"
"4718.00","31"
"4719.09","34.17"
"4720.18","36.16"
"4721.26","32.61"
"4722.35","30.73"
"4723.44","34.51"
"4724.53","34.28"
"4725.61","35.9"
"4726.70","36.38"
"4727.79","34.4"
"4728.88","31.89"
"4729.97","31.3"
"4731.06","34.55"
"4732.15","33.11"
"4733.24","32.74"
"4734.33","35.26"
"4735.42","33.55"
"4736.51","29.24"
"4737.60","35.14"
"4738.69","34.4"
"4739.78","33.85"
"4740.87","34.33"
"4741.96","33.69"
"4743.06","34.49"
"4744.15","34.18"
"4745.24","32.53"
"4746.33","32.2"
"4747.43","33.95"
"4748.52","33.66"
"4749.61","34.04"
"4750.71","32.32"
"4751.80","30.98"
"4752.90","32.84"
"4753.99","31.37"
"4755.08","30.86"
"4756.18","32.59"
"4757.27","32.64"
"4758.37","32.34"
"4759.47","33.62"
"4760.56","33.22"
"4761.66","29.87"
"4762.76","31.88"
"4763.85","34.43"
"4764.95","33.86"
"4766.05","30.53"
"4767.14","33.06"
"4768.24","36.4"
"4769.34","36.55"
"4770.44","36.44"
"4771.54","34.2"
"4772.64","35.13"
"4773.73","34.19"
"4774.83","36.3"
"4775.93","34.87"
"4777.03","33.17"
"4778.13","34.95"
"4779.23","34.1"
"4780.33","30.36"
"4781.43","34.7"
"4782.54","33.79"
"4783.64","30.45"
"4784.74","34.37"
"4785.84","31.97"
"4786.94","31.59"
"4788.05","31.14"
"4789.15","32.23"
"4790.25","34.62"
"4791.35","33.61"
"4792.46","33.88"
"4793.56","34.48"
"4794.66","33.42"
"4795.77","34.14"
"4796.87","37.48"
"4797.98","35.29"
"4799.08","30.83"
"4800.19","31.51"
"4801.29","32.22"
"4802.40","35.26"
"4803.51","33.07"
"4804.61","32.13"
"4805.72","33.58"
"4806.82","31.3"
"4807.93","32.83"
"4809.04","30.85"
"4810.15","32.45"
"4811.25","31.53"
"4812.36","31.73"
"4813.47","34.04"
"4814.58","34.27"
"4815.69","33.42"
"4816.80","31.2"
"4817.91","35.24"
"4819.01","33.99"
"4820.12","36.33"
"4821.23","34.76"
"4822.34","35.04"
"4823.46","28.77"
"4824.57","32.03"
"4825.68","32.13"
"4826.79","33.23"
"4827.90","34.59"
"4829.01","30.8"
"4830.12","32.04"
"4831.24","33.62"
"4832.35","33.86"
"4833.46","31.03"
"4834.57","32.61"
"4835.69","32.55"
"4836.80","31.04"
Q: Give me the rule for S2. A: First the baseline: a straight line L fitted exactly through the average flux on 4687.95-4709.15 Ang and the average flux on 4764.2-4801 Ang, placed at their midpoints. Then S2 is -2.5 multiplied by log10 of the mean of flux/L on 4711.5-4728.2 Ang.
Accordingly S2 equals -0.06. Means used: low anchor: 31.7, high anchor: 33.7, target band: 34.1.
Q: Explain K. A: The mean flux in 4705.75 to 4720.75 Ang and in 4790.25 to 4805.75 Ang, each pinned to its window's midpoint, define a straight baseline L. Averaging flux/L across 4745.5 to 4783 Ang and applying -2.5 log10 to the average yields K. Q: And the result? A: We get 0.002 mag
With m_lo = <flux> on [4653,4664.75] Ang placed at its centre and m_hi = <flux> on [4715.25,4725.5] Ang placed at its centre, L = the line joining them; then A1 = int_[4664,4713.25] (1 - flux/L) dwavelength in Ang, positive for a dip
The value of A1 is 1.52 Ang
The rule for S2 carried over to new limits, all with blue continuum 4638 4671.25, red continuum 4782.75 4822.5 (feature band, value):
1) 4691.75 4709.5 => 0.05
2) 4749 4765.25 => 0.02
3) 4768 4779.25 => -0.06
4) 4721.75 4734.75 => -0.02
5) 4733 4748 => -0.02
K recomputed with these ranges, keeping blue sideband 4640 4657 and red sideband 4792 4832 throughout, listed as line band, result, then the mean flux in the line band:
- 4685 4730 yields 0.01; 32.9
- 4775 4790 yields 0.00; 33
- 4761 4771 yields -0.02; 33.6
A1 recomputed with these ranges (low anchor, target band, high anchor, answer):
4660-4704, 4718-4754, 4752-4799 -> -0.3 Ang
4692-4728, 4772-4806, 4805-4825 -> -0.6 Ang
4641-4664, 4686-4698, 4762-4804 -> 0.1 Ang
